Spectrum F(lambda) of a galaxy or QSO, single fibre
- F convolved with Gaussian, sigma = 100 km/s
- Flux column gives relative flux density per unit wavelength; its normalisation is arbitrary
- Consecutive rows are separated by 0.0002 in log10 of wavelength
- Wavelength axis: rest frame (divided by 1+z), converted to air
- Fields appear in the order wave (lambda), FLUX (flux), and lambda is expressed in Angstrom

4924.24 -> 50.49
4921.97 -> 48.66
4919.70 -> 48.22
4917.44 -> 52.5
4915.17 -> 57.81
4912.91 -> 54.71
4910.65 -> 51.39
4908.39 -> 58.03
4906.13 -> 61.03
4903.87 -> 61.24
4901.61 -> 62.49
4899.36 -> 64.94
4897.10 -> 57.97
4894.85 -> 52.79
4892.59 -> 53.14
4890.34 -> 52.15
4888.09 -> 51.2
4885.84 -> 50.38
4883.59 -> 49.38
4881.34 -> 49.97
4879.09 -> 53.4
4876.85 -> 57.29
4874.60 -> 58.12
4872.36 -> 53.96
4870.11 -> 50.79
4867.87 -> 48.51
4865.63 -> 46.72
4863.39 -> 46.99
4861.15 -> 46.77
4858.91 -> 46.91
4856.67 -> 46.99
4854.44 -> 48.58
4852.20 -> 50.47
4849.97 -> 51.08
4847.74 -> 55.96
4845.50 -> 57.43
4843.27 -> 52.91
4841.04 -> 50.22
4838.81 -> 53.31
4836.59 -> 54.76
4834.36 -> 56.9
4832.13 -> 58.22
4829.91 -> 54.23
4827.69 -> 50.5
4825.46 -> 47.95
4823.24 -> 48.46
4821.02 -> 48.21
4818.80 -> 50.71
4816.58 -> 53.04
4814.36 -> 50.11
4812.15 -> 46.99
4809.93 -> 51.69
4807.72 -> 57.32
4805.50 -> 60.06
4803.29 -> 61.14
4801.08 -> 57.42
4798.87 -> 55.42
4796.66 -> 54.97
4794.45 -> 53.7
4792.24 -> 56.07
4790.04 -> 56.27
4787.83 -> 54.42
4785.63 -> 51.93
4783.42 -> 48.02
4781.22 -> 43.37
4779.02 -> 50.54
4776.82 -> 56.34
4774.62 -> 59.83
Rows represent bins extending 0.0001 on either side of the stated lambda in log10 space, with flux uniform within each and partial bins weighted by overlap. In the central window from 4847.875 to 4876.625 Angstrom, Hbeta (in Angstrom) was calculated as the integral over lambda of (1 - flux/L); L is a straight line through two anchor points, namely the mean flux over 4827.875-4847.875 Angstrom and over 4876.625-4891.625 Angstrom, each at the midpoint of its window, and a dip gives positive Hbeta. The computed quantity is 1.59 Angstrom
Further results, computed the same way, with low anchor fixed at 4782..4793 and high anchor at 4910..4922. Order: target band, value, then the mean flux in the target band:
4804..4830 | 0.6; 51.6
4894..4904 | -1.4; 60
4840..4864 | 1.1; 50.5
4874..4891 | 0.0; 52.6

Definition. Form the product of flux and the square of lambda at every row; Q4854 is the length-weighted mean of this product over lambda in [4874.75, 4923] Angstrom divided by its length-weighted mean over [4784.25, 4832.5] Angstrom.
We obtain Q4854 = 1.06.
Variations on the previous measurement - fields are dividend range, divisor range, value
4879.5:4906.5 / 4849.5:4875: 1.14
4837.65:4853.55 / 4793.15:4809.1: 0.95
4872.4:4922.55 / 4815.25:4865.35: 1.10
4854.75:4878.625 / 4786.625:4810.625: 0.92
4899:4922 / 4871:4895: 1.08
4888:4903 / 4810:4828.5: 1.18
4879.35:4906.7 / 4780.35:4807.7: 1.06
